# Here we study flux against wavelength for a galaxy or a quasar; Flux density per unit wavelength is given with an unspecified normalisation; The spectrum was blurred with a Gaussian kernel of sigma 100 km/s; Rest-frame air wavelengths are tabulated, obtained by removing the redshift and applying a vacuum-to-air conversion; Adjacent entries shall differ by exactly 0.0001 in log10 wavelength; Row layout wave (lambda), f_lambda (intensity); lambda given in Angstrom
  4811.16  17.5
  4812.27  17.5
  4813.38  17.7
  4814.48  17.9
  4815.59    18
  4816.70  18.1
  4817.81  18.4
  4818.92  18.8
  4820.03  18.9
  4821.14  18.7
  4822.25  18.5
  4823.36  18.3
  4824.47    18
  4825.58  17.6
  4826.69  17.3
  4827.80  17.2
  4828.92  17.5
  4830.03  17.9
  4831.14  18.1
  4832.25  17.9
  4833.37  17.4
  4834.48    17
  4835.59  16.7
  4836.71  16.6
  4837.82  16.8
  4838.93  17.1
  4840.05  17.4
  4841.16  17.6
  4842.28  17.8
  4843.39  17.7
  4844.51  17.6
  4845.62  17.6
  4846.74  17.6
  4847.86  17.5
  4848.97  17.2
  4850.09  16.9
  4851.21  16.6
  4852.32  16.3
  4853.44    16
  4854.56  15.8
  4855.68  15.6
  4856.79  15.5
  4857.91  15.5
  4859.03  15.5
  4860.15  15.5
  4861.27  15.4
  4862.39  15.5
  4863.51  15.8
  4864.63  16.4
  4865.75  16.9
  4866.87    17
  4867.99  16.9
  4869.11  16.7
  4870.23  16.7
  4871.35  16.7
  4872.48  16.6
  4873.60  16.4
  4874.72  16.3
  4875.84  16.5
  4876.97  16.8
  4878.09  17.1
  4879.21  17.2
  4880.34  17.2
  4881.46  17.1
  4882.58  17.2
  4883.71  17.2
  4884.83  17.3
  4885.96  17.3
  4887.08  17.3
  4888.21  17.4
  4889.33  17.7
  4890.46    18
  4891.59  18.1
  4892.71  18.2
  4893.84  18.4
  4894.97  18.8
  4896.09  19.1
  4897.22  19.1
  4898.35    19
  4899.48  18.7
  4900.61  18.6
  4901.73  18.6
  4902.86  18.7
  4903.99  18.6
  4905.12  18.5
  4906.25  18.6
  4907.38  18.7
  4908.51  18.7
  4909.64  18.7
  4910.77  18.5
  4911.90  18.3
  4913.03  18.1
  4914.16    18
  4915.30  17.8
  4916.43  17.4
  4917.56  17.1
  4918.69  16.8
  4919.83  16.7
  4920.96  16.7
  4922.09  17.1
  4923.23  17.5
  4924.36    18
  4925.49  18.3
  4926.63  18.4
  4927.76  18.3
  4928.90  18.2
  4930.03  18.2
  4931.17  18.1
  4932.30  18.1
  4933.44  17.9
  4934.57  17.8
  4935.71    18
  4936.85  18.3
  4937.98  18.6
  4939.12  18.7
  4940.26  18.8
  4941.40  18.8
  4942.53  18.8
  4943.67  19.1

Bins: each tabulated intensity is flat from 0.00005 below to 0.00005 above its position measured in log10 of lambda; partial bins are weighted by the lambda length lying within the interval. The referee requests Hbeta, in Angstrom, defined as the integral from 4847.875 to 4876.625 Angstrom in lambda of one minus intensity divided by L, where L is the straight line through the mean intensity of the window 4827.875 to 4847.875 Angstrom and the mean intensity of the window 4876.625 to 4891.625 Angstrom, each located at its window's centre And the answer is 1.8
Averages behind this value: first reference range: 17.4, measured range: 16.3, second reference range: 17.3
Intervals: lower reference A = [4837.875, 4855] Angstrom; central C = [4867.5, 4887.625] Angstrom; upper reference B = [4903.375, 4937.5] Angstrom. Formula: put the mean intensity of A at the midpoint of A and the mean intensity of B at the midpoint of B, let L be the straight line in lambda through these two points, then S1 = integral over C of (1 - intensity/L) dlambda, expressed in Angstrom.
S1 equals 0.6 Angstrom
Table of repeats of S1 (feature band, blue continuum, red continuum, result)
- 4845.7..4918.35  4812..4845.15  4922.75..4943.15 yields 2.81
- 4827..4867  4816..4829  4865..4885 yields 1.72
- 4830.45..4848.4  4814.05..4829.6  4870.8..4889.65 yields 0.36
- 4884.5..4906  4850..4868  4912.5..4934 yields -1.67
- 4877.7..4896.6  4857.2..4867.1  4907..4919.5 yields -0.86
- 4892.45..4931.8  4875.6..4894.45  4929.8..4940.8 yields -0.71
